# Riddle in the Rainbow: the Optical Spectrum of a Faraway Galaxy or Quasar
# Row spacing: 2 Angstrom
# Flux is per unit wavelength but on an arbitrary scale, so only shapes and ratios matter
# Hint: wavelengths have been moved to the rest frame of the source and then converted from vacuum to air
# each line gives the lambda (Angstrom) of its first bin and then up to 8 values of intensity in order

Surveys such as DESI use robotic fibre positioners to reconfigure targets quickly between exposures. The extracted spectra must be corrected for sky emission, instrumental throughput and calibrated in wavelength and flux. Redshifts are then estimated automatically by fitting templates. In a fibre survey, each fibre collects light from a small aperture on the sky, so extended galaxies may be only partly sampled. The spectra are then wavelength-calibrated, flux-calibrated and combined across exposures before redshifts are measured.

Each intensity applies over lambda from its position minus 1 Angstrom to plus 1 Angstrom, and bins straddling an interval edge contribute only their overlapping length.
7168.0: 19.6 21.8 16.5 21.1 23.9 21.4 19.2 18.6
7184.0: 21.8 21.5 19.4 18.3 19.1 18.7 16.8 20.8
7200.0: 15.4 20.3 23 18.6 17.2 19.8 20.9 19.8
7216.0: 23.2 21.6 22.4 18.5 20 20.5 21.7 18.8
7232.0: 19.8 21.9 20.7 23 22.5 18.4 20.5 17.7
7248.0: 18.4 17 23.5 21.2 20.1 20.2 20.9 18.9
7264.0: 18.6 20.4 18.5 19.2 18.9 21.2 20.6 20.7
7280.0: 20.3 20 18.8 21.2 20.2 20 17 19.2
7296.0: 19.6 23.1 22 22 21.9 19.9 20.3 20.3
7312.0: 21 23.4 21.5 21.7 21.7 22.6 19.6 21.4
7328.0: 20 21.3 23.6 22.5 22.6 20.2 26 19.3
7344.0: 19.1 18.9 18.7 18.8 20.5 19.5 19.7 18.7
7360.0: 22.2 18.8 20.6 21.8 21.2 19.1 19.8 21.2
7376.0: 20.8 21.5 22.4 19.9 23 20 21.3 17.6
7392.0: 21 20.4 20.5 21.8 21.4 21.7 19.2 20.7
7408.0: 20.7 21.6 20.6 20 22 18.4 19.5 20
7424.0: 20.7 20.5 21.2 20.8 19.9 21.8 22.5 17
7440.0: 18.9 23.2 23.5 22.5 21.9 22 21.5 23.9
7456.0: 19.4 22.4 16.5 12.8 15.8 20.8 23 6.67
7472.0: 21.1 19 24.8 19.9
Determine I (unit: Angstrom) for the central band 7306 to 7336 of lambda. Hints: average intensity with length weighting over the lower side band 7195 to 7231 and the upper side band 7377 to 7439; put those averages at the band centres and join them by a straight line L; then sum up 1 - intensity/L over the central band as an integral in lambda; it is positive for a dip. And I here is -1.7 Angstrom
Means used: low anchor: 20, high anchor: 20.6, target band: 21.5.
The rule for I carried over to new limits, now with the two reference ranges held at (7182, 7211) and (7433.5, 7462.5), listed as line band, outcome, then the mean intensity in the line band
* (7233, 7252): -0.60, 20.2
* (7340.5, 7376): 0.46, 20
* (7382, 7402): -0.33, 20.8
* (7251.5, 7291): -0.77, 20.1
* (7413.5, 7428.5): 0.25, 20.3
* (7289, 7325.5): -1.80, 20.9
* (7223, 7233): -0.34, 20.2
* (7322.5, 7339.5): -1.25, 21.6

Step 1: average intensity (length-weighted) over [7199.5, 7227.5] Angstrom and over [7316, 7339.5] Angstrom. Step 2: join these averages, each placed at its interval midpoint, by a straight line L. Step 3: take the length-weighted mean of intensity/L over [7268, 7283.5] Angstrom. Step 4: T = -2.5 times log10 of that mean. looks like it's 0.05 mag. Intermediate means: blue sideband 20.2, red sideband 21.7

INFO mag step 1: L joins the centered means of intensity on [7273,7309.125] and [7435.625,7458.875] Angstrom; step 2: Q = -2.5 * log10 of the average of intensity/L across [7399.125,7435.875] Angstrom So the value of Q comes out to 0.04 mag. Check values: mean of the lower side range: 20.4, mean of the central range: 20.6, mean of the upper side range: 21.5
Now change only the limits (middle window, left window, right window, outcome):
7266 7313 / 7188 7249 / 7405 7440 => -0.008 mag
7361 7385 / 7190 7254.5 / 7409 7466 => -0.030 mag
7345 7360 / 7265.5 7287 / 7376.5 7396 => 0.058 mag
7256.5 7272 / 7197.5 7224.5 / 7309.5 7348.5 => 0.062 mag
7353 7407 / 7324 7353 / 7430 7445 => 0.017 mag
